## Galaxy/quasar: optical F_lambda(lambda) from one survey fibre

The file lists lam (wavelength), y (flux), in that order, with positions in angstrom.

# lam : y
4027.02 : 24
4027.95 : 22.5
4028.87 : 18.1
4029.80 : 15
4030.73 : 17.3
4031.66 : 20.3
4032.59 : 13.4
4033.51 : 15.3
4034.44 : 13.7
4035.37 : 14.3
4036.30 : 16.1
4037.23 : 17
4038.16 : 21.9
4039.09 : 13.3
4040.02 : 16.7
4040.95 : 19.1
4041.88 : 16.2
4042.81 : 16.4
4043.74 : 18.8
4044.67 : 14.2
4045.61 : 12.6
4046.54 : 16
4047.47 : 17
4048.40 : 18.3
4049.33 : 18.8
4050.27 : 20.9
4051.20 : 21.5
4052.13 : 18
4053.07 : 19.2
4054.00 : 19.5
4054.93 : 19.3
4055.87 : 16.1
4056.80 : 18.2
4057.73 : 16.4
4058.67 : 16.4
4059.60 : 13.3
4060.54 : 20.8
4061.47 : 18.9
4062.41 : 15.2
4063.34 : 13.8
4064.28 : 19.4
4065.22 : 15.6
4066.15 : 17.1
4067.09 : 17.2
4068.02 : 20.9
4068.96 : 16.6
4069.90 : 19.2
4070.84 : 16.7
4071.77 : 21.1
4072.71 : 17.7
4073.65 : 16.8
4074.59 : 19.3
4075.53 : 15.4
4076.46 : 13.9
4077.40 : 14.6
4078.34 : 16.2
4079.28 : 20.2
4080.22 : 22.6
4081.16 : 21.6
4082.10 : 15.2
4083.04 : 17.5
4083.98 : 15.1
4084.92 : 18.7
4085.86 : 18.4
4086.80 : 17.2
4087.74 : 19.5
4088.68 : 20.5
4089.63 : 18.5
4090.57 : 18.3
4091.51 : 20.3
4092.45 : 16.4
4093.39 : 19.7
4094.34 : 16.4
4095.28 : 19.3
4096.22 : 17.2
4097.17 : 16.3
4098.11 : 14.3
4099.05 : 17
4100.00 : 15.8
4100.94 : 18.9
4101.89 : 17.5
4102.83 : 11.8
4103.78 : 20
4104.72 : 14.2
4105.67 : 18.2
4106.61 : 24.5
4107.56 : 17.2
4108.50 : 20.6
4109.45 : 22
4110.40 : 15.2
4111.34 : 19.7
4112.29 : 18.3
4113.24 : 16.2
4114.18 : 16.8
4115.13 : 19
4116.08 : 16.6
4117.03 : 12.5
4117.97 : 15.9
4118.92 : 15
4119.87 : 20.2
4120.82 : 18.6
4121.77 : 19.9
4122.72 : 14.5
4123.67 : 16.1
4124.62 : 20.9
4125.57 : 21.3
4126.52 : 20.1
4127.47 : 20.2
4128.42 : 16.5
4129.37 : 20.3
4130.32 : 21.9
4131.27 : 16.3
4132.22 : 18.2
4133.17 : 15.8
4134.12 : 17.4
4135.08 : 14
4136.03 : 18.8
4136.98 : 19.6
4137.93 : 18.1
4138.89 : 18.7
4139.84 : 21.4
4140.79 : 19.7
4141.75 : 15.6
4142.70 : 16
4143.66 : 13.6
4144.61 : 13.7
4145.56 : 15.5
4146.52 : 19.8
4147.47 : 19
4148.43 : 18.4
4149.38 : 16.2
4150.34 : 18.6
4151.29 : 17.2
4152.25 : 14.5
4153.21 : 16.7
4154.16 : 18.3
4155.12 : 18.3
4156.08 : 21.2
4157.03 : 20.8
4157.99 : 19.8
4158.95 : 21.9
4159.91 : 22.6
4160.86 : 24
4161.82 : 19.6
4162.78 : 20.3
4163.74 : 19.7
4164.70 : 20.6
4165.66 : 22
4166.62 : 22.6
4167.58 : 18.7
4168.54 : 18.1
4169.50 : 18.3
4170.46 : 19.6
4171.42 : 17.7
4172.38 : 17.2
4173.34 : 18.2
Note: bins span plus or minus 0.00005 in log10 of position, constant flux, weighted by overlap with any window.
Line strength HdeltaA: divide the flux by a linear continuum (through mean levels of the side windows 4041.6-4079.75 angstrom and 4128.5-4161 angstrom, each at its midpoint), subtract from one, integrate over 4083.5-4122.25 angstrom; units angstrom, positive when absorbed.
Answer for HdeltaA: 0.1 angstrom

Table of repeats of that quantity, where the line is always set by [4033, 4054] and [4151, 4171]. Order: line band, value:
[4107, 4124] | 1.1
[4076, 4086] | 0.2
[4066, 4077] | 0.1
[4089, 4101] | 0.5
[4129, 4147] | 1.5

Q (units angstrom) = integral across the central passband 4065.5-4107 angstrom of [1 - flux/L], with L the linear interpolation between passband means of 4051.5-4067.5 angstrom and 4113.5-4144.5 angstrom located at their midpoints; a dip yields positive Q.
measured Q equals -0.7 angstrom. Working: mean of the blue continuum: 17.4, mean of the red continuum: 17.7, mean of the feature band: 17.8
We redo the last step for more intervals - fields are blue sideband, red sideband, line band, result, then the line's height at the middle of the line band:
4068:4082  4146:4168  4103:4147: 2.5 angstrom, 19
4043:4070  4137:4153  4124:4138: -1.0 angstrom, 17.3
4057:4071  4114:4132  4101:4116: -0.2 angstrom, 17.8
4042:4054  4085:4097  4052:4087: 0.8 angstrom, 18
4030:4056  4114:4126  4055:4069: 0.1 angstrom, 17.3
